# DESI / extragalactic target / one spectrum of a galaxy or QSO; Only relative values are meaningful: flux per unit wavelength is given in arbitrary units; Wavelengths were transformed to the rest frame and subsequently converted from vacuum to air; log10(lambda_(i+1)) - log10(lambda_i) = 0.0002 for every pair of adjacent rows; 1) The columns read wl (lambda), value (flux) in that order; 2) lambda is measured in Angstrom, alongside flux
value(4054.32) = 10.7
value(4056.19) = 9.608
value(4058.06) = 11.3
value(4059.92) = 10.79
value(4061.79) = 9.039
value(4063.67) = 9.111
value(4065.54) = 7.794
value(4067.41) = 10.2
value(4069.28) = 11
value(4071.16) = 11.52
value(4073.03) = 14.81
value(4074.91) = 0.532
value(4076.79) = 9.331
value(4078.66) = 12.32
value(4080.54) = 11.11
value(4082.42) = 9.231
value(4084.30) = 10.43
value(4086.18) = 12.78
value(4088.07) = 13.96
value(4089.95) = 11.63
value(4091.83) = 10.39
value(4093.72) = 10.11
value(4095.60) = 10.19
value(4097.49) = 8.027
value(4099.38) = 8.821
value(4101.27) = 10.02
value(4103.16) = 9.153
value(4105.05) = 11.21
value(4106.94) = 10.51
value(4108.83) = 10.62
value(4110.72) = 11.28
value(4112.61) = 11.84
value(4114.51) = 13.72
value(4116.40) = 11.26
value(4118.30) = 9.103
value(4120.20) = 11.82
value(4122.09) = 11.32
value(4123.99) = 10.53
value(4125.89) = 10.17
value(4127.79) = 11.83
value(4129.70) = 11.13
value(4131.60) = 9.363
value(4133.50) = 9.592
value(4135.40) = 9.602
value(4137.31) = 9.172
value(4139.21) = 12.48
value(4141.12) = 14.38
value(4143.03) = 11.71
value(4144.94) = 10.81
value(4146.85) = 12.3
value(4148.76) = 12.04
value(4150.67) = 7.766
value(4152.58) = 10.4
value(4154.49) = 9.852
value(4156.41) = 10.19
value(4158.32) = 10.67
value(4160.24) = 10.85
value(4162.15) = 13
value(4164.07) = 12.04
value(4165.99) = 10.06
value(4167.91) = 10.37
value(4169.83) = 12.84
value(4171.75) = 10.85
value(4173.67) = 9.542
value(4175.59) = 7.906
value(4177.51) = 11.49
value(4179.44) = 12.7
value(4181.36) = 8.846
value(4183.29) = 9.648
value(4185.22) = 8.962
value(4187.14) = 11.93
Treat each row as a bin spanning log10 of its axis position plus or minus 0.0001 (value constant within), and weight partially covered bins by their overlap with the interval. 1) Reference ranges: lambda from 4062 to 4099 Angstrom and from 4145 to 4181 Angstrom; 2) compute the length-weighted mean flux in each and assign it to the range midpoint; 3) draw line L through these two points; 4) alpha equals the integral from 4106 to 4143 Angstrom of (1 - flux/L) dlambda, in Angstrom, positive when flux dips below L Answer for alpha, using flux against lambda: -1.9 Angstrom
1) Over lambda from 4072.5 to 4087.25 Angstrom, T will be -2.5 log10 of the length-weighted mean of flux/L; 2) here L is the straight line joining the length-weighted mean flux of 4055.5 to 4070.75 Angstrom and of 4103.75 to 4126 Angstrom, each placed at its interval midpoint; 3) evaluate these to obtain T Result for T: 0.04 mag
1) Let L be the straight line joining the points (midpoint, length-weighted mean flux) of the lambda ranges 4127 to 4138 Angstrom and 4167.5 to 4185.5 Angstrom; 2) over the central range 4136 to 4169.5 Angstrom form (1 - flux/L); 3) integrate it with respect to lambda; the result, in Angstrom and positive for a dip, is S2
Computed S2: -2.8 Angstrom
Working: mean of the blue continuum 10.1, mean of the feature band 11.1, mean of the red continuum 10.4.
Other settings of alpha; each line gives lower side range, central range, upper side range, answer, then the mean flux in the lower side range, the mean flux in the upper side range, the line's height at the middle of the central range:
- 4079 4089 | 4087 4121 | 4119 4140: 1.1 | 11.5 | 10.6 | 11.1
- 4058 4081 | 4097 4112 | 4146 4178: 0.2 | 9.84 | 10.7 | 10.2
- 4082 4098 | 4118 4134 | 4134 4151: 0.7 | 10.9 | 11.2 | 11.1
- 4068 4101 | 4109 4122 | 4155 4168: -1.0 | 10.4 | 11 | 10.6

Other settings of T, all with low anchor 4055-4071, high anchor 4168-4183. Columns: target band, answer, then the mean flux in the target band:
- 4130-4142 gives -0.045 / 10.8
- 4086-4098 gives -0.093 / 11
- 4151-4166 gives -0.036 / 10.8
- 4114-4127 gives -0.082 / 11.1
